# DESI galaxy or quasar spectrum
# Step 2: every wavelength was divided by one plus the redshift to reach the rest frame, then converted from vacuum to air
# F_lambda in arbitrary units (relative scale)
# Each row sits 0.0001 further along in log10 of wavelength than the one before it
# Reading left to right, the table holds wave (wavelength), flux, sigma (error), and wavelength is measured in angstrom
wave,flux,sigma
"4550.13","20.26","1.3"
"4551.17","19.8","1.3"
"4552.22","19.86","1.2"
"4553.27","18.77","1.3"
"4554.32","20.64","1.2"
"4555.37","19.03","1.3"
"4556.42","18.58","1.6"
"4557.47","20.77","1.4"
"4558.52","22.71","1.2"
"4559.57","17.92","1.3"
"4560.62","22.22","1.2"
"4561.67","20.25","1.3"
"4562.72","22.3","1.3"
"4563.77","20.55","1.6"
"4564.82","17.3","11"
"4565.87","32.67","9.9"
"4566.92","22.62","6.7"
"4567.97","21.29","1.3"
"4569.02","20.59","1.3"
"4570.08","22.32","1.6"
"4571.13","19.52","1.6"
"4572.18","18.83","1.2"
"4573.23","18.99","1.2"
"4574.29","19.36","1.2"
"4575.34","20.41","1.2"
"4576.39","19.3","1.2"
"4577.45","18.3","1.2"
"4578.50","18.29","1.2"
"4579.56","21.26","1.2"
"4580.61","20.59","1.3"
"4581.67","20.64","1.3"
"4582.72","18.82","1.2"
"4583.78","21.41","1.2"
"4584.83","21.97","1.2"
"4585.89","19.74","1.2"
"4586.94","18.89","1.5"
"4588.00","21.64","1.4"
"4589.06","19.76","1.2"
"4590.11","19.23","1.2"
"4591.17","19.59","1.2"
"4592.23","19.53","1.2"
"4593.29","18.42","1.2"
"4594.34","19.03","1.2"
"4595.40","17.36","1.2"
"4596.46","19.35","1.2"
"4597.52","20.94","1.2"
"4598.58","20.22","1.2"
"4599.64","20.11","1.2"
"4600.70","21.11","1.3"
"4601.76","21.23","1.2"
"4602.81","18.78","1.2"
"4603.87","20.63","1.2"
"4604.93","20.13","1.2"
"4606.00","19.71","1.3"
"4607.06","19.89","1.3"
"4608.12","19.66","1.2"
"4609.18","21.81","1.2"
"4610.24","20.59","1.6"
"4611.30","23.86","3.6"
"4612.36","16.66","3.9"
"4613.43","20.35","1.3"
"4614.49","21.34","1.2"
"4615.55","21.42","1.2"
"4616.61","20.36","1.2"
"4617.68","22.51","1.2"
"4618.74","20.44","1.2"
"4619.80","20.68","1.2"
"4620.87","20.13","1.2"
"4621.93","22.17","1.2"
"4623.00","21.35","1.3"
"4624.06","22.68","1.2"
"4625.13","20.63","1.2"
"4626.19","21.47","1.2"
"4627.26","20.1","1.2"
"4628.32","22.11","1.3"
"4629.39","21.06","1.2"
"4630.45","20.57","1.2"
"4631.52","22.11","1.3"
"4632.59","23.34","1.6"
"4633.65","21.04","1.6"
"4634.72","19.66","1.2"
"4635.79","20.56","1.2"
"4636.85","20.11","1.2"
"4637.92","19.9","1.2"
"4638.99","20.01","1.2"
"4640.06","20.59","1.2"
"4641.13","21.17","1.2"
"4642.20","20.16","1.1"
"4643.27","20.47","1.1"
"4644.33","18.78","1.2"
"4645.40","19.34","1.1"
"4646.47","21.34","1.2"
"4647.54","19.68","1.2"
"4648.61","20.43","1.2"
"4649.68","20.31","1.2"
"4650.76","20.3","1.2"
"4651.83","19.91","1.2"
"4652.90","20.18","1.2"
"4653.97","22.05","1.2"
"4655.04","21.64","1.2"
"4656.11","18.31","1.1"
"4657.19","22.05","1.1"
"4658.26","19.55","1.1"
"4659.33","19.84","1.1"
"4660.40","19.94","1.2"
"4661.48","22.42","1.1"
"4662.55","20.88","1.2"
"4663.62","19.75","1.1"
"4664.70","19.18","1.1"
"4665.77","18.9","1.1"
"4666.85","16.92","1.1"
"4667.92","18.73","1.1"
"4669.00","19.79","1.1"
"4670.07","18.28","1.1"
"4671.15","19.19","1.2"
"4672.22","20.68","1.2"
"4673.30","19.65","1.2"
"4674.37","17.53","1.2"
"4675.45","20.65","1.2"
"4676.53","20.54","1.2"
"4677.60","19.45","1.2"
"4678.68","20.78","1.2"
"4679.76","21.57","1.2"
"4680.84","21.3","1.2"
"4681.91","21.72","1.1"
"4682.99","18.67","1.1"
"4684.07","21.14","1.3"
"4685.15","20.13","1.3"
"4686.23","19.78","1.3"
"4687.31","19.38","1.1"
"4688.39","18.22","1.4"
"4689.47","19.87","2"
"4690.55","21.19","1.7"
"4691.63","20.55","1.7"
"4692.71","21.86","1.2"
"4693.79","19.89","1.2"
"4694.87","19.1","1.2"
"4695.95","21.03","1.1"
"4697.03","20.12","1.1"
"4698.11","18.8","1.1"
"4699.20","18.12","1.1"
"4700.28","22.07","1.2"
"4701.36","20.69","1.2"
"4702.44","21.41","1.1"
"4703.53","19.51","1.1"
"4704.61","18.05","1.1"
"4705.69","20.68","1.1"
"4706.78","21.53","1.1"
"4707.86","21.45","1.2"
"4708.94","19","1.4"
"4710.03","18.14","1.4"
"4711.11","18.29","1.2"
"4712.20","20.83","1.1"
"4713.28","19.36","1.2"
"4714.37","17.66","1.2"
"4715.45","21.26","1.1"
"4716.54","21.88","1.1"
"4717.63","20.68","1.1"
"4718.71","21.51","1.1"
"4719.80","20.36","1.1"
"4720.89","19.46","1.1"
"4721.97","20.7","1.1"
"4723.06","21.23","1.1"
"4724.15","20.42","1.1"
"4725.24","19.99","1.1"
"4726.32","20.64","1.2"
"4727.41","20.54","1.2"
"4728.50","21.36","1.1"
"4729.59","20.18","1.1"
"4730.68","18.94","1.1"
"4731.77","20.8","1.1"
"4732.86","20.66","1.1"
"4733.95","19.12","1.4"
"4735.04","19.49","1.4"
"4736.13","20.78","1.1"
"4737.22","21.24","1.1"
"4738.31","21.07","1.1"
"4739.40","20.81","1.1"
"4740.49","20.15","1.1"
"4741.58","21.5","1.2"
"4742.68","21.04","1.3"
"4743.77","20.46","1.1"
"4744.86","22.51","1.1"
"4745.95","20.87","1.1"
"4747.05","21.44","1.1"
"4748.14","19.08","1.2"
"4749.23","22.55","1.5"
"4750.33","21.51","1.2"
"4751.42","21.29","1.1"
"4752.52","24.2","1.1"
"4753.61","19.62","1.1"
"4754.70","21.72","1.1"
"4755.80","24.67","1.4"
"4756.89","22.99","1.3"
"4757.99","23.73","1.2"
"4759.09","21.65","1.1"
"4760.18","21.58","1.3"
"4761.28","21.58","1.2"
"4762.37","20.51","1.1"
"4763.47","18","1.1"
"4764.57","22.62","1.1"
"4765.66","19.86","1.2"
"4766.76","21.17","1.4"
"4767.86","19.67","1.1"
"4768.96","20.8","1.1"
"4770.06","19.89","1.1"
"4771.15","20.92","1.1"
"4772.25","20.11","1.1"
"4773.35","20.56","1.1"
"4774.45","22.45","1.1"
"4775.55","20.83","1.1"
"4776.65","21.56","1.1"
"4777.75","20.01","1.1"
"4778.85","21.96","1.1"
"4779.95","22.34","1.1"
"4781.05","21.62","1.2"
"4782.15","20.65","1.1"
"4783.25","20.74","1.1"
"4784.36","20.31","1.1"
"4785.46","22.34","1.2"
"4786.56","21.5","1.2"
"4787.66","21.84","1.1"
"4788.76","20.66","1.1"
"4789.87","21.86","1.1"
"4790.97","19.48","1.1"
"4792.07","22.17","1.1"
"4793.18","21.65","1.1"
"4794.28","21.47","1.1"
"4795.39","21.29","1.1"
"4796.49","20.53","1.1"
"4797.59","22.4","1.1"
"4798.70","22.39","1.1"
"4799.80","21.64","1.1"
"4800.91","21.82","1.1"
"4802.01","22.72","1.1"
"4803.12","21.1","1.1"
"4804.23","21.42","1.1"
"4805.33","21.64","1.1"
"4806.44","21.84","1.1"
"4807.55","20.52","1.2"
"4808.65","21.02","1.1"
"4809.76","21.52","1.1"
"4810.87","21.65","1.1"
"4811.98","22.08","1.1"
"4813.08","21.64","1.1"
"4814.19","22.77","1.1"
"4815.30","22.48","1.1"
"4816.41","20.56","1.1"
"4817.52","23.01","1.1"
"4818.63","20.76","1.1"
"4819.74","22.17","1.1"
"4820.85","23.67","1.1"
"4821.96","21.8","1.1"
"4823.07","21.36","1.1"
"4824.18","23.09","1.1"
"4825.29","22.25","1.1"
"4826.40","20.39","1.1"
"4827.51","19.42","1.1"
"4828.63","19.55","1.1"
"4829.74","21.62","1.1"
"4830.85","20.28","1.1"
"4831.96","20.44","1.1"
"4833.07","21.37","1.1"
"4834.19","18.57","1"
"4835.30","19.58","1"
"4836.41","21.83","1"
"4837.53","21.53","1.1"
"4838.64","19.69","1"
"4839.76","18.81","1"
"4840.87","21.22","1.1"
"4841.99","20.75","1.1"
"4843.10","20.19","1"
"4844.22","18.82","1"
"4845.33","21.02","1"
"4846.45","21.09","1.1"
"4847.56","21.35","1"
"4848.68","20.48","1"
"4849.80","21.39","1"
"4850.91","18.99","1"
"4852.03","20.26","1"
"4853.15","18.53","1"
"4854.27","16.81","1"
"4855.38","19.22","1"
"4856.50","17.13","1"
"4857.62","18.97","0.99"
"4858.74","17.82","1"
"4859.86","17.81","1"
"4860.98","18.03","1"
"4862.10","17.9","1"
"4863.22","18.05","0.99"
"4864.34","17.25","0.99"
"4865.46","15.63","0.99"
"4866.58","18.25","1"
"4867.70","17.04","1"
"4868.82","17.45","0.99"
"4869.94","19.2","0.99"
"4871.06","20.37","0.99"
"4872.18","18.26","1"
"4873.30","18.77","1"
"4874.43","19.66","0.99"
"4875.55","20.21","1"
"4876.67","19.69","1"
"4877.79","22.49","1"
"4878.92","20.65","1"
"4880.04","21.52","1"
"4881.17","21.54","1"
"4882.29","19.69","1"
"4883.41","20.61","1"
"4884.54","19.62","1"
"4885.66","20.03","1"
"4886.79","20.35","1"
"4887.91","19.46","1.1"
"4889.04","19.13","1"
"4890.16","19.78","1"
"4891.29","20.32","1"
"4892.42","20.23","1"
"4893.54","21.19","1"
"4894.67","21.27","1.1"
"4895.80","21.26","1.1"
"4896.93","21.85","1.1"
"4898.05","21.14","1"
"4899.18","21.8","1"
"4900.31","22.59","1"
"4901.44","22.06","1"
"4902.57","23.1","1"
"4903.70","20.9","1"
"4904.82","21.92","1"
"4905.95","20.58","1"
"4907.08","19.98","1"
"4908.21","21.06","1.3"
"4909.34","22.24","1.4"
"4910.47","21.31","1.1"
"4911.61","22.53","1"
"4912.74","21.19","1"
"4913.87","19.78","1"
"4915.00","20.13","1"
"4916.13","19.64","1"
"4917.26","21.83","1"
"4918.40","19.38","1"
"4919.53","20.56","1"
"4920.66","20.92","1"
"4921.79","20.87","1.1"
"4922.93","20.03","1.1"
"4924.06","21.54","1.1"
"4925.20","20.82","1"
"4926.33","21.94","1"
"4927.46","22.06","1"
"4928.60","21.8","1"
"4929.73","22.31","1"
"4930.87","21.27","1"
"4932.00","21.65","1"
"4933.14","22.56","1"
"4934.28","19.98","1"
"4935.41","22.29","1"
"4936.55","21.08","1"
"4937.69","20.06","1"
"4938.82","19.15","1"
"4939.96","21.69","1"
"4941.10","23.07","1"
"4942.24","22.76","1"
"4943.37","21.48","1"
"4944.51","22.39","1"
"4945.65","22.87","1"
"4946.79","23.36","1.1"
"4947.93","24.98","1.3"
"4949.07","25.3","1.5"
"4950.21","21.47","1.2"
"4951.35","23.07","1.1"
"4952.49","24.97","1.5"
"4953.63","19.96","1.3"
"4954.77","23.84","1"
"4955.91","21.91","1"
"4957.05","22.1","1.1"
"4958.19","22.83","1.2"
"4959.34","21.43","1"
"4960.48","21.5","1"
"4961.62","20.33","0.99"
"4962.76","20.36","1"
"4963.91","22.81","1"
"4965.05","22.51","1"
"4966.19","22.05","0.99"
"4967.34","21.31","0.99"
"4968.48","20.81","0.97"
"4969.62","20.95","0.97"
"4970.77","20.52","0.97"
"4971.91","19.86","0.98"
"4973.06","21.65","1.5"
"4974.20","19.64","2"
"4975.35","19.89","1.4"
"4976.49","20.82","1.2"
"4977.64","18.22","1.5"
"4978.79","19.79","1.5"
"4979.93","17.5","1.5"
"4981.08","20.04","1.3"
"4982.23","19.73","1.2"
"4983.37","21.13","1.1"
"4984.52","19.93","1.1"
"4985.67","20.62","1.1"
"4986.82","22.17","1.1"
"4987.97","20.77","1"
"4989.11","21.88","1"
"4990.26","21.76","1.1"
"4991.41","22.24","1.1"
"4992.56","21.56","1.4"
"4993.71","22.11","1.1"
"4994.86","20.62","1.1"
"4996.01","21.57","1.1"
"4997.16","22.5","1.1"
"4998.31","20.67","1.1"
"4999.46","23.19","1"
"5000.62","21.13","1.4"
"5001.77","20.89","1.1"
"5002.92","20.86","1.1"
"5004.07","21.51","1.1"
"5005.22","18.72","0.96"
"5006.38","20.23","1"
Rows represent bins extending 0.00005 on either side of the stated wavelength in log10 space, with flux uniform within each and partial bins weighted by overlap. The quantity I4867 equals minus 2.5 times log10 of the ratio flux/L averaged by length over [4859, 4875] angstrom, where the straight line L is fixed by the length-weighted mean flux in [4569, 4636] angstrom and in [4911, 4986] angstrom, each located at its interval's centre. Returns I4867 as 0.17 mag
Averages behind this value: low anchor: 20.4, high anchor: 21.3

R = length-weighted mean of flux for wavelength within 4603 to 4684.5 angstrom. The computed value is 20.4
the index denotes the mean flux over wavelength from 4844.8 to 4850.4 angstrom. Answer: 21.1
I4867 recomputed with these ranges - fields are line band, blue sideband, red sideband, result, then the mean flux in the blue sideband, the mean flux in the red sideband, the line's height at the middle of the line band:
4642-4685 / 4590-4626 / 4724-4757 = 0.03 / 20.4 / 21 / 20.6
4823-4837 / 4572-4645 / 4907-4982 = 0.01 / 20.3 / 21.4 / 21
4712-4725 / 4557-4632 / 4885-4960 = 0.03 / 20.6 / 21.5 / 20.9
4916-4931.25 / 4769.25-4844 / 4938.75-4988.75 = 0.02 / 21.2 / 21.5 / 21.4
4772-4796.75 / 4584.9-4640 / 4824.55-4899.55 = -0.06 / 20.5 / 19.8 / 20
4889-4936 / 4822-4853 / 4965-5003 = -0.02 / 20.6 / 20.9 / 20.7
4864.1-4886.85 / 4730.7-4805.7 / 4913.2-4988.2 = 0.10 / 21.2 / 21.3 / 21.3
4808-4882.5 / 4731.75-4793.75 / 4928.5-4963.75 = 0.08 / 21.2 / 22.1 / 21.6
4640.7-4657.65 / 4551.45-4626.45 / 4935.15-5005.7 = 0.01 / 20.4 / 21.4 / 20.6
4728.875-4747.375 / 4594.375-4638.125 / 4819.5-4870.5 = -0.03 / 20.7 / 19.7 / 20.2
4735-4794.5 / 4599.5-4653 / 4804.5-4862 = -0.03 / 20.7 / 20.5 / 20.6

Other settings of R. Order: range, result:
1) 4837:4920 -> 20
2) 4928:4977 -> 21.8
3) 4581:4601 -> 19.9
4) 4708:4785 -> 20.8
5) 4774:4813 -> 21.5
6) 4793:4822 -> 21.8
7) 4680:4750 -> 20.4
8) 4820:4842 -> 20.9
